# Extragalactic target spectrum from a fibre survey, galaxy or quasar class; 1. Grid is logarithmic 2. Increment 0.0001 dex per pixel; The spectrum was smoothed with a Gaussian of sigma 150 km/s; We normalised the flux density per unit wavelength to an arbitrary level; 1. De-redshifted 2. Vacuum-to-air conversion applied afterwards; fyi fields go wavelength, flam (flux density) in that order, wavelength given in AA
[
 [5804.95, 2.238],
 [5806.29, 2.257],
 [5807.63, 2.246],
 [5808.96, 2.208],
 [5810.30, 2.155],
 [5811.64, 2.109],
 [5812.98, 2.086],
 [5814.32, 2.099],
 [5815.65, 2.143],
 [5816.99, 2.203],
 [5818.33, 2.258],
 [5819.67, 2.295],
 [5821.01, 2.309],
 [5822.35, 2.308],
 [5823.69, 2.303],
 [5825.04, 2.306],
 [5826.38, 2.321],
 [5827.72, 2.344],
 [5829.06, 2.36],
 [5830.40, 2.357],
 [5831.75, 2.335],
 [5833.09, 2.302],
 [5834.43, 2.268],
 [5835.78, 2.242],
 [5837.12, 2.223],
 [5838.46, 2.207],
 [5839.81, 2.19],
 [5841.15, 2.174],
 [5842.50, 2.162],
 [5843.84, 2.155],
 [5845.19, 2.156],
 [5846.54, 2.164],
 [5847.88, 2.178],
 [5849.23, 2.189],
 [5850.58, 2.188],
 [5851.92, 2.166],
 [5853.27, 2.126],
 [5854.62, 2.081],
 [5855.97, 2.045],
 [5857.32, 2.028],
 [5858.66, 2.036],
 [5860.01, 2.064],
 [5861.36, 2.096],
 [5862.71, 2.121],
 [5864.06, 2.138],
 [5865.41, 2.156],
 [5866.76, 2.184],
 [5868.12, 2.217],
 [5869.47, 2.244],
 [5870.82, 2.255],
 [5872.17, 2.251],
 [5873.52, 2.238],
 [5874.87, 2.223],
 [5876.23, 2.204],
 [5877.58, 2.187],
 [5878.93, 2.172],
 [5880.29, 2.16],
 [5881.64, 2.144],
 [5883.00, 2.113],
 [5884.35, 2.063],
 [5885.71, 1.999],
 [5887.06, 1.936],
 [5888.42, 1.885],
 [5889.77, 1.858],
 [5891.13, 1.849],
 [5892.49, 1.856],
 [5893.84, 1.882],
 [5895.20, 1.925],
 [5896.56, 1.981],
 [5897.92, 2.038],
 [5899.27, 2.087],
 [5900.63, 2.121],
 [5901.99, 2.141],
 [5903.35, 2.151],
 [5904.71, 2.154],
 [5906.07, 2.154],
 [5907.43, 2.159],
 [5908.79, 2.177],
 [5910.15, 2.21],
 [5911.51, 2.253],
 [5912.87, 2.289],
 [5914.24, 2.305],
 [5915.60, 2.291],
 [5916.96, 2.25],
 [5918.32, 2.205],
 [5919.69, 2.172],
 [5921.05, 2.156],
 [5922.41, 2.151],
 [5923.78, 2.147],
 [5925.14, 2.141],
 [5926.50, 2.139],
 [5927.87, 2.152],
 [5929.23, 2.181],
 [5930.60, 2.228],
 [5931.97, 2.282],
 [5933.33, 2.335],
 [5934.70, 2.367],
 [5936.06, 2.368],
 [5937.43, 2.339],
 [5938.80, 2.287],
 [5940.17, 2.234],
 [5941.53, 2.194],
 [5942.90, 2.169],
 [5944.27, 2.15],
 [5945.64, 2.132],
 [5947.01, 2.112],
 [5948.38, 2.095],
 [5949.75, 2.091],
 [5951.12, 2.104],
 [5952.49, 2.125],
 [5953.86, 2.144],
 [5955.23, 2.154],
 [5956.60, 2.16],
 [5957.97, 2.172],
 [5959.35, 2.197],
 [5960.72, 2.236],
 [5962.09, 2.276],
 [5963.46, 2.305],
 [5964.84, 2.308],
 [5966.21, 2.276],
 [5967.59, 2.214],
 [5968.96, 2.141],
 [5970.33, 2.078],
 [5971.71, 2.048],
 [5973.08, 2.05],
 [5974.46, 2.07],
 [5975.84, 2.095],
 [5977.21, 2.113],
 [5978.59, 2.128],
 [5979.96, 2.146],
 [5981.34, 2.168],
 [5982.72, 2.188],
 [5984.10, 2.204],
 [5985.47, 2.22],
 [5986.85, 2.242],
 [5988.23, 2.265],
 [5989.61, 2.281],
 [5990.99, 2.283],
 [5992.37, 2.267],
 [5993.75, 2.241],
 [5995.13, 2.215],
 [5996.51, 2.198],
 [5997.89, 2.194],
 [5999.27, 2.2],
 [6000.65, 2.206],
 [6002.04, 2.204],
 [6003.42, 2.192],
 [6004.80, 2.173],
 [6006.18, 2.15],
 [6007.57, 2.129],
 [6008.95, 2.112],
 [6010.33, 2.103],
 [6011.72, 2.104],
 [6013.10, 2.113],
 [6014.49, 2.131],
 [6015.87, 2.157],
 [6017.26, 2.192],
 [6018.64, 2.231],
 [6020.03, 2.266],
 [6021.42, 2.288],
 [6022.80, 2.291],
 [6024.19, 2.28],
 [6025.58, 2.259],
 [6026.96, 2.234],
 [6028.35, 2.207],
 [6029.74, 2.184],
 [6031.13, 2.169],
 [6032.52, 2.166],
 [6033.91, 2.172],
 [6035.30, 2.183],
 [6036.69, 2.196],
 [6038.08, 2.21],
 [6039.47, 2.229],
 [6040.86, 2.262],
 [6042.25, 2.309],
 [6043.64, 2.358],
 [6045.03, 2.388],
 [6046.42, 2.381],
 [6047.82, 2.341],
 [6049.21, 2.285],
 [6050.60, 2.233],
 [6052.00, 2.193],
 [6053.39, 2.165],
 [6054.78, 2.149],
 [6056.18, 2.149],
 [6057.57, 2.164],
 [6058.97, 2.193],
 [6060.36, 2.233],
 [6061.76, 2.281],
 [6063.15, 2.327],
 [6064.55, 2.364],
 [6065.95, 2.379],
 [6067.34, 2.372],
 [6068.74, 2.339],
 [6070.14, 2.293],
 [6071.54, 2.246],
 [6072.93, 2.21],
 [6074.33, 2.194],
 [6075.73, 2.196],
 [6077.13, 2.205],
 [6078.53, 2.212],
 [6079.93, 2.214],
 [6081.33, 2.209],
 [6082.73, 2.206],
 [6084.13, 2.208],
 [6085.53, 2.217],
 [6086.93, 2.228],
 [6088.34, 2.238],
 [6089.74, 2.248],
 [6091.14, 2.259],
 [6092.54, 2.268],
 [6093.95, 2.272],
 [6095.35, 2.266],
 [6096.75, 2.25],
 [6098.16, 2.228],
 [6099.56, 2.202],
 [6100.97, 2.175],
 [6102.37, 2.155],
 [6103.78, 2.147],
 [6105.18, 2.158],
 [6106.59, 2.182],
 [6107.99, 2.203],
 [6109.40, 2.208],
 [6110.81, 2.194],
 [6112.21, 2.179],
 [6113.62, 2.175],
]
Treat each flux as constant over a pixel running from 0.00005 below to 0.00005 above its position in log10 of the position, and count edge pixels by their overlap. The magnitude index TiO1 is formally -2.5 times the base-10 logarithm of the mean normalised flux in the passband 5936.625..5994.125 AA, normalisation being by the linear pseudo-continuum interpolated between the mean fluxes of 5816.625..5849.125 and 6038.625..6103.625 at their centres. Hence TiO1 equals 0.03 mag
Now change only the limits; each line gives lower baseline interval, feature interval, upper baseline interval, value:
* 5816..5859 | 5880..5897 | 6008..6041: 0.13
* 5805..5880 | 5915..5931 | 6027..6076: 0.02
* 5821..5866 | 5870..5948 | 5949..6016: 0.02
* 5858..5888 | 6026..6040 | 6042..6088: 0.02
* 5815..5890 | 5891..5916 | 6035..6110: 0.04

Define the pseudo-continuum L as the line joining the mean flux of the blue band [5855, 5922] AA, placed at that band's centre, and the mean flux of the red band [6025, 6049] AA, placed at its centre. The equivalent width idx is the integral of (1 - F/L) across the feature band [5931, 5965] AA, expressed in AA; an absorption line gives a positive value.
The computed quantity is -0.63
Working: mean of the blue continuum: 2.12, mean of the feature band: 2.21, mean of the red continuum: 2.25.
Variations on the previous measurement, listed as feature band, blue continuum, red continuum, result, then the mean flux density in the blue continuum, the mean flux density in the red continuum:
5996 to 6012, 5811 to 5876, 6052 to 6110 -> 0.4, 2.2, 2.23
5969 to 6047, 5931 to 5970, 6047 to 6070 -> 1.4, 2.21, 2.26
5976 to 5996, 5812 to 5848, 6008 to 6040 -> -0.1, 2.24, 2.19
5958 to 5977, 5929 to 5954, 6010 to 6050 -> 0.3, 2.21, 2.23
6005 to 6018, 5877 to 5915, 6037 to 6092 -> 0.4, 2.08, 2.25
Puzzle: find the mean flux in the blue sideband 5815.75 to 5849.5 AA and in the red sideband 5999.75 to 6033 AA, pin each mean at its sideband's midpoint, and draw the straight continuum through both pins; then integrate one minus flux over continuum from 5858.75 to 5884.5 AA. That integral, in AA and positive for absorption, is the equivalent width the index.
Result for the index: 0.8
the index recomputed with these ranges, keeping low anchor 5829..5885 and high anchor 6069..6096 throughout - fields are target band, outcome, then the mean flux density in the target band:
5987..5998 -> -0.17 AA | 2.25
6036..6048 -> -0.39 AA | 2.3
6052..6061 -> 0.20 AA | 2.18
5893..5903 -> 0.74 AA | 2.03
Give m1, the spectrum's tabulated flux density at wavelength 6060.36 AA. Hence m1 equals 2.233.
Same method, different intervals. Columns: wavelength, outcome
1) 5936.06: 2.368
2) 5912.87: 2.289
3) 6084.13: 2.208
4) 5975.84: 2.095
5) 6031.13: 2.169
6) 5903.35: 2.151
